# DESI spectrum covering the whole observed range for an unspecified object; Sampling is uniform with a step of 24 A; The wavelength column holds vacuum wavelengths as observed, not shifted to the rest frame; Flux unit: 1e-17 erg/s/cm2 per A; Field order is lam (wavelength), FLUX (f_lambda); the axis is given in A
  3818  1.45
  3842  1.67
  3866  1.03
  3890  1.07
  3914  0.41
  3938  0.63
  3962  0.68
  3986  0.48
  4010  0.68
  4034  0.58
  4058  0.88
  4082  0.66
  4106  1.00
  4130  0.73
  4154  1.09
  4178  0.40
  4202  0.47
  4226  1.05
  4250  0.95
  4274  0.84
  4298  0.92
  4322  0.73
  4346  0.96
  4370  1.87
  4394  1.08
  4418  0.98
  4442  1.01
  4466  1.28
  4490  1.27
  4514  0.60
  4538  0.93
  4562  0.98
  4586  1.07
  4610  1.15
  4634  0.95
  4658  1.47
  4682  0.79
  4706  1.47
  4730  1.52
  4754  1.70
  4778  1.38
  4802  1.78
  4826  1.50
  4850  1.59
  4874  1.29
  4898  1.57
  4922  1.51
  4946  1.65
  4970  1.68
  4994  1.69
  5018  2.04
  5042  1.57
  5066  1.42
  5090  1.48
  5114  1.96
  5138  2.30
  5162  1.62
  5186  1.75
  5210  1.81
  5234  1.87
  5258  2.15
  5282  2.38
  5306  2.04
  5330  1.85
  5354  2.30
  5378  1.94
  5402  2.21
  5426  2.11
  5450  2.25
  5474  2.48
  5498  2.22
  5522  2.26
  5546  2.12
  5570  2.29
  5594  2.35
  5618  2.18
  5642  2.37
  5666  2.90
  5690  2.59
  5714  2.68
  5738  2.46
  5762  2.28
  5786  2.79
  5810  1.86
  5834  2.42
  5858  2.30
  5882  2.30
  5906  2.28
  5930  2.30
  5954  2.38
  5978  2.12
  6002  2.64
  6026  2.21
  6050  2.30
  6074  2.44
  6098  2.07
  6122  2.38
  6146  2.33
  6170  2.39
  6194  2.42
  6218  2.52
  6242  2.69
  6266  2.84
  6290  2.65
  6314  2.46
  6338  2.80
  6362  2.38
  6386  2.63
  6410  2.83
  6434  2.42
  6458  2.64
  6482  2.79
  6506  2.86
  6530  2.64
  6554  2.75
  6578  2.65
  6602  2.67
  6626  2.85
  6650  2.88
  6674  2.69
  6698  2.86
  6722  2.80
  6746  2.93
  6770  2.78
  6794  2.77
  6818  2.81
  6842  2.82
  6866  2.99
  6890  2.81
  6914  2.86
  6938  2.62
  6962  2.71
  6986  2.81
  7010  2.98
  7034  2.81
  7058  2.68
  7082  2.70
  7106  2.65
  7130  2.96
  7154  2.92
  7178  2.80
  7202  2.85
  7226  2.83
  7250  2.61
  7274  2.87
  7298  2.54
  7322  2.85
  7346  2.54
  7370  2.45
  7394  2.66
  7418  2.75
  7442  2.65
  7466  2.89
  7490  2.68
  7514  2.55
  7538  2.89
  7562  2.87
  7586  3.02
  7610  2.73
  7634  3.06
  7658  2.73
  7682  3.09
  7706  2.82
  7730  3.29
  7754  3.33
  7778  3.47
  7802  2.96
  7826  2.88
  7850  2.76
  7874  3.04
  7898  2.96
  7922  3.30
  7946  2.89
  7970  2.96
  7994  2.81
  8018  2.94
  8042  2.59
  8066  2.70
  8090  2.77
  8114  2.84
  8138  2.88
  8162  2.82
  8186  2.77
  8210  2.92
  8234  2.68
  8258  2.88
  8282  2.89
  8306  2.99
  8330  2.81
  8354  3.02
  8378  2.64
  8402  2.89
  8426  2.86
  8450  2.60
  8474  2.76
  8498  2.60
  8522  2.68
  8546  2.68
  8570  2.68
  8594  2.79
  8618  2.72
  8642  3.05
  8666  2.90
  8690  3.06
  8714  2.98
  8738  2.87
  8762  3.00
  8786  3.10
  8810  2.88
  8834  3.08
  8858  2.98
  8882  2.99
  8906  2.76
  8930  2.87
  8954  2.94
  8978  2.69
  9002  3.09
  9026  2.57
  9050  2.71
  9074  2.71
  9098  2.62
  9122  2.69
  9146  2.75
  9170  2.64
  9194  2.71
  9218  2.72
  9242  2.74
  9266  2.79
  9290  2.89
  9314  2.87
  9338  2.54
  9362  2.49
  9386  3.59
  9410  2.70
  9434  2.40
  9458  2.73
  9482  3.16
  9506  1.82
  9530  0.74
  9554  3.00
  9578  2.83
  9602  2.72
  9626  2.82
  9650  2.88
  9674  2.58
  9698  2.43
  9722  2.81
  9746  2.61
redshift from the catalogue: 0.179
